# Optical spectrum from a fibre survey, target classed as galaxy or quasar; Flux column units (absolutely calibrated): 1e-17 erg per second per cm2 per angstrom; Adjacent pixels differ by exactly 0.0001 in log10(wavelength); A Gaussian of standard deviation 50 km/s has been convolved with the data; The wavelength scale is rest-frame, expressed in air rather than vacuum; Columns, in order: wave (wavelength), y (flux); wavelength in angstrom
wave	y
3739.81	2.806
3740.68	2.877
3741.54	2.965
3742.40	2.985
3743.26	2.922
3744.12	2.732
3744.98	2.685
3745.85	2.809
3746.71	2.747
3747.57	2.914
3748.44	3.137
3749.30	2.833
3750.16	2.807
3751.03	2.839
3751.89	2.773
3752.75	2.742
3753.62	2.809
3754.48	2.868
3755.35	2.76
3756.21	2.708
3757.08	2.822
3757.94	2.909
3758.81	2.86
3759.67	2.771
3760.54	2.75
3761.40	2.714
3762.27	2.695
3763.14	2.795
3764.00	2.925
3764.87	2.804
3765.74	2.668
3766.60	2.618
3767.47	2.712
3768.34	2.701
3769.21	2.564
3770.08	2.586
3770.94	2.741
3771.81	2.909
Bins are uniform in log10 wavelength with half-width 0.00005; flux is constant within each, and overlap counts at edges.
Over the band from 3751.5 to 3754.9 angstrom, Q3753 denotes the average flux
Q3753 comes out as 2.8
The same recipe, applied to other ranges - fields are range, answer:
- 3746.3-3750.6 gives 2.89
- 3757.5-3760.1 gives 2.85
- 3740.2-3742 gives 2.91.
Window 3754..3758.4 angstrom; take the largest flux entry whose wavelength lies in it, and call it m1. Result 2.909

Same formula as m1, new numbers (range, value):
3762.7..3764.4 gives 2.925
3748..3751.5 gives 3.137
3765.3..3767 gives 2.668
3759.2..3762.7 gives 2.771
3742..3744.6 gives 2.985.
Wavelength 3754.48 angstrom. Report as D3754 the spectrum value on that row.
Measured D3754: 2.868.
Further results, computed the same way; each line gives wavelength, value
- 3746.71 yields 2.747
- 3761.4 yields 2.714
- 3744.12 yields 2.732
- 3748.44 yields 3.137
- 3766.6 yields 2.618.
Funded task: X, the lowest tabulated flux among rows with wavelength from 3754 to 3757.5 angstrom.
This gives 2.708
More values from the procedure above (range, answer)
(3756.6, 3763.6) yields 2.695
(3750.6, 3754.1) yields 2.742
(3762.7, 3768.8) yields 2.618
